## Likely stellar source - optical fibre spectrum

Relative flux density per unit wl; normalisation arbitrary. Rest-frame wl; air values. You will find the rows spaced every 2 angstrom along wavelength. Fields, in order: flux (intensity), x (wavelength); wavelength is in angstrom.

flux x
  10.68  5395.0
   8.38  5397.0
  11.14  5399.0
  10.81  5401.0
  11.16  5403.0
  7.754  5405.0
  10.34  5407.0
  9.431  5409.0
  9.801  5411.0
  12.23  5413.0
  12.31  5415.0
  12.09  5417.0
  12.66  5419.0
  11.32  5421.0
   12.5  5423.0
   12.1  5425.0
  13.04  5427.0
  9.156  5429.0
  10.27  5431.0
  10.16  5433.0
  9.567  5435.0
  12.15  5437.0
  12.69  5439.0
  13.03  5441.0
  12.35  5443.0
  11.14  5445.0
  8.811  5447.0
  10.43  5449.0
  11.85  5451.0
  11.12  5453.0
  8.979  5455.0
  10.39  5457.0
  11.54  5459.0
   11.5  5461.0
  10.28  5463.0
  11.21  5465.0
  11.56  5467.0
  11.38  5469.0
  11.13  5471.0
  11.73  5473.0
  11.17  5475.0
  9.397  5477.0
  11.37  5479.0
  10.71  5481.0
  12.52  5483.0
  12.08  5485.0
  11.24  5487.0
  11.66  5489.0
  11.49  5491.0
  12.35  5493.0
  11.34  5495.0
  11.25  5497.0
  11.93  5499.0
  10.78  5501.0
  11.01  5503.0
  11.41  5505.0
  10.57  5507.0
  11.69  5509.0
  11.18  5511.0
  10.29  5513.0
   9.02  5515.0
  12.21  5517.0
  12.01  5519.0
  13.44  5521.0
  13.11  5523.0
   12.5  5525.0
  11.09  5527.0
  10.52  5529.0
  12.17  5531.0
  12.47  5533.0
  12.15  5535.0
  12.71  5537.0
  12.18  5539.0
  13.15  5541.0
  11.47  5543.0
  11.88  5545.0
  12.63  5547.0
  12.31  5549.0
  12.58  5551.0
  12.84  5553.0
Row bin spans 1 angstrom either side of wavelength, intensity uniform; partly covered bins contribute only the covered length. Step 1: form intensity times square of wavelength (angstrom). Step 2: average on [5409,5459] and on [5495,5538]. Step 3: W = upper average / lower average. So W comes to 1.1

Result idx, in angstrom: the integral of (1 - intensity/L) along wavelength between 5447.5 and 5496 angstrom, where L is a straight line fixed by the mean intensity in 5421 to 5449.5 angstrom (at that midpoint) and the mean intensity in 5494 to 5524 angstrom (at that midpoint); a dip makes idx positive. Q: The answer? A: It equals 0.8 angstrom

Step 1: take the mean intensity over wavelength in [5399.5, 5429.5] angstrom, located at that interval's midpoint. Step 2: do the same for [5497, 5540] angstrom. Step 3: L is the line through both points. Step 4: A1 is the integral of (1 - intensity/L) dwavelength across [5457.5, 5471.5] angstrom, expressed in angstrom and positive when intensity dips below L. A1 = 0.2 angstrom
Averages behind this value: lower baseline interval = 11.1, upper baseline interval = 11.6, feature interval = 11.2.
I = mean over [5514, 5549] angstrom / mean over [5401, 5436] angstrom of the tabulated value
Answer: 1.10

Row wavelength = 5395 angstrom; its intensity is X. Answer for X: 10.68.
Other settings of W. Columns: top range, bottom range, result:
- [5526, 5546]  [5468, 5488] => 1.09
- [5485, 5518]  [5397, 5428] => 1.04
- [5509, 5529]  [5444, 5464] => 1.12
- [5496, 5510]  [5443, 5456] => 1.09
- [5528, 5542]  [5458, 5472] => 1.11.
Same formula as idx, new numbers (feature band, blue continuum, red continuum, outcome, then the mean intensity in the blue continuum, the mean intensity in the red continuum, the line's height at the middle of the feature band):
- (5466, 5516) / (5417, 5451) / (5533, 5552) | 2.82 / 11.4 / 12.3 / 11.9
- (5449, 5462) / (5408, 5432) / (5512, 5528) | 0.74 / 11.4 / 11.7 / 11.5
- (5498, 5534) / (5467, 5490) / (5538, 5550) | 1.04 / 11.3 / 12.3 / 11.9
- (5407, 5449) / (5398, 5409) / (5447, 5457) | -4.14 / 10.2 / 10.4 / 10.3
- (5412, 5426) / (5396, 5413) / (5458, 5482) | -2.66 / 9.99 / 11.1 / 10.2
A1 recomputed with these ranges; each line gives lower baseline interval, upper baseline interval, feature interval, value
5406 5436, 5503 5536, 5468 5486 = 0.2 angstrom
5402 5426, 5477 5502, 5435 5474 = 0.5 angstrom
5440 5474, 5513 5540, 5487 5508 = 0.3 angstrom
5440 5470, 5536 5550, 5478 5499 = -0.2 angstrom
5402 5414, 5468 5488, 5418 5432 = -1.6 angstrom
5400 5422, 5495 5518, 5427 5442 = -0.3 angstrom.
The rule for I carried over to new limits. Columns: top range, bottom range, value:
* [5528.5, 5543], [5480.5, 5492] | 1.05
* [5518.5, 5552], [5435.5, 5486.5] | 1.09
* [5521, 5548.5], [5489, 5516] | 1.10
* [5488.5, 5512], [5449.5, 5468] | 1.04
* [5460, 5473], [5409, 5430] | 0.97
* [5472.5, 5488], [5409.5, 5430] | 0.97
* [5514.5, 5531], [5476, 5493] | 1.04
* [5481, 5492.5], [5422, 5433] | 1.04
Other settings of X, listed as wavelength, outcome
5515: 9.02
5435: 9.567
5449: 10.43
